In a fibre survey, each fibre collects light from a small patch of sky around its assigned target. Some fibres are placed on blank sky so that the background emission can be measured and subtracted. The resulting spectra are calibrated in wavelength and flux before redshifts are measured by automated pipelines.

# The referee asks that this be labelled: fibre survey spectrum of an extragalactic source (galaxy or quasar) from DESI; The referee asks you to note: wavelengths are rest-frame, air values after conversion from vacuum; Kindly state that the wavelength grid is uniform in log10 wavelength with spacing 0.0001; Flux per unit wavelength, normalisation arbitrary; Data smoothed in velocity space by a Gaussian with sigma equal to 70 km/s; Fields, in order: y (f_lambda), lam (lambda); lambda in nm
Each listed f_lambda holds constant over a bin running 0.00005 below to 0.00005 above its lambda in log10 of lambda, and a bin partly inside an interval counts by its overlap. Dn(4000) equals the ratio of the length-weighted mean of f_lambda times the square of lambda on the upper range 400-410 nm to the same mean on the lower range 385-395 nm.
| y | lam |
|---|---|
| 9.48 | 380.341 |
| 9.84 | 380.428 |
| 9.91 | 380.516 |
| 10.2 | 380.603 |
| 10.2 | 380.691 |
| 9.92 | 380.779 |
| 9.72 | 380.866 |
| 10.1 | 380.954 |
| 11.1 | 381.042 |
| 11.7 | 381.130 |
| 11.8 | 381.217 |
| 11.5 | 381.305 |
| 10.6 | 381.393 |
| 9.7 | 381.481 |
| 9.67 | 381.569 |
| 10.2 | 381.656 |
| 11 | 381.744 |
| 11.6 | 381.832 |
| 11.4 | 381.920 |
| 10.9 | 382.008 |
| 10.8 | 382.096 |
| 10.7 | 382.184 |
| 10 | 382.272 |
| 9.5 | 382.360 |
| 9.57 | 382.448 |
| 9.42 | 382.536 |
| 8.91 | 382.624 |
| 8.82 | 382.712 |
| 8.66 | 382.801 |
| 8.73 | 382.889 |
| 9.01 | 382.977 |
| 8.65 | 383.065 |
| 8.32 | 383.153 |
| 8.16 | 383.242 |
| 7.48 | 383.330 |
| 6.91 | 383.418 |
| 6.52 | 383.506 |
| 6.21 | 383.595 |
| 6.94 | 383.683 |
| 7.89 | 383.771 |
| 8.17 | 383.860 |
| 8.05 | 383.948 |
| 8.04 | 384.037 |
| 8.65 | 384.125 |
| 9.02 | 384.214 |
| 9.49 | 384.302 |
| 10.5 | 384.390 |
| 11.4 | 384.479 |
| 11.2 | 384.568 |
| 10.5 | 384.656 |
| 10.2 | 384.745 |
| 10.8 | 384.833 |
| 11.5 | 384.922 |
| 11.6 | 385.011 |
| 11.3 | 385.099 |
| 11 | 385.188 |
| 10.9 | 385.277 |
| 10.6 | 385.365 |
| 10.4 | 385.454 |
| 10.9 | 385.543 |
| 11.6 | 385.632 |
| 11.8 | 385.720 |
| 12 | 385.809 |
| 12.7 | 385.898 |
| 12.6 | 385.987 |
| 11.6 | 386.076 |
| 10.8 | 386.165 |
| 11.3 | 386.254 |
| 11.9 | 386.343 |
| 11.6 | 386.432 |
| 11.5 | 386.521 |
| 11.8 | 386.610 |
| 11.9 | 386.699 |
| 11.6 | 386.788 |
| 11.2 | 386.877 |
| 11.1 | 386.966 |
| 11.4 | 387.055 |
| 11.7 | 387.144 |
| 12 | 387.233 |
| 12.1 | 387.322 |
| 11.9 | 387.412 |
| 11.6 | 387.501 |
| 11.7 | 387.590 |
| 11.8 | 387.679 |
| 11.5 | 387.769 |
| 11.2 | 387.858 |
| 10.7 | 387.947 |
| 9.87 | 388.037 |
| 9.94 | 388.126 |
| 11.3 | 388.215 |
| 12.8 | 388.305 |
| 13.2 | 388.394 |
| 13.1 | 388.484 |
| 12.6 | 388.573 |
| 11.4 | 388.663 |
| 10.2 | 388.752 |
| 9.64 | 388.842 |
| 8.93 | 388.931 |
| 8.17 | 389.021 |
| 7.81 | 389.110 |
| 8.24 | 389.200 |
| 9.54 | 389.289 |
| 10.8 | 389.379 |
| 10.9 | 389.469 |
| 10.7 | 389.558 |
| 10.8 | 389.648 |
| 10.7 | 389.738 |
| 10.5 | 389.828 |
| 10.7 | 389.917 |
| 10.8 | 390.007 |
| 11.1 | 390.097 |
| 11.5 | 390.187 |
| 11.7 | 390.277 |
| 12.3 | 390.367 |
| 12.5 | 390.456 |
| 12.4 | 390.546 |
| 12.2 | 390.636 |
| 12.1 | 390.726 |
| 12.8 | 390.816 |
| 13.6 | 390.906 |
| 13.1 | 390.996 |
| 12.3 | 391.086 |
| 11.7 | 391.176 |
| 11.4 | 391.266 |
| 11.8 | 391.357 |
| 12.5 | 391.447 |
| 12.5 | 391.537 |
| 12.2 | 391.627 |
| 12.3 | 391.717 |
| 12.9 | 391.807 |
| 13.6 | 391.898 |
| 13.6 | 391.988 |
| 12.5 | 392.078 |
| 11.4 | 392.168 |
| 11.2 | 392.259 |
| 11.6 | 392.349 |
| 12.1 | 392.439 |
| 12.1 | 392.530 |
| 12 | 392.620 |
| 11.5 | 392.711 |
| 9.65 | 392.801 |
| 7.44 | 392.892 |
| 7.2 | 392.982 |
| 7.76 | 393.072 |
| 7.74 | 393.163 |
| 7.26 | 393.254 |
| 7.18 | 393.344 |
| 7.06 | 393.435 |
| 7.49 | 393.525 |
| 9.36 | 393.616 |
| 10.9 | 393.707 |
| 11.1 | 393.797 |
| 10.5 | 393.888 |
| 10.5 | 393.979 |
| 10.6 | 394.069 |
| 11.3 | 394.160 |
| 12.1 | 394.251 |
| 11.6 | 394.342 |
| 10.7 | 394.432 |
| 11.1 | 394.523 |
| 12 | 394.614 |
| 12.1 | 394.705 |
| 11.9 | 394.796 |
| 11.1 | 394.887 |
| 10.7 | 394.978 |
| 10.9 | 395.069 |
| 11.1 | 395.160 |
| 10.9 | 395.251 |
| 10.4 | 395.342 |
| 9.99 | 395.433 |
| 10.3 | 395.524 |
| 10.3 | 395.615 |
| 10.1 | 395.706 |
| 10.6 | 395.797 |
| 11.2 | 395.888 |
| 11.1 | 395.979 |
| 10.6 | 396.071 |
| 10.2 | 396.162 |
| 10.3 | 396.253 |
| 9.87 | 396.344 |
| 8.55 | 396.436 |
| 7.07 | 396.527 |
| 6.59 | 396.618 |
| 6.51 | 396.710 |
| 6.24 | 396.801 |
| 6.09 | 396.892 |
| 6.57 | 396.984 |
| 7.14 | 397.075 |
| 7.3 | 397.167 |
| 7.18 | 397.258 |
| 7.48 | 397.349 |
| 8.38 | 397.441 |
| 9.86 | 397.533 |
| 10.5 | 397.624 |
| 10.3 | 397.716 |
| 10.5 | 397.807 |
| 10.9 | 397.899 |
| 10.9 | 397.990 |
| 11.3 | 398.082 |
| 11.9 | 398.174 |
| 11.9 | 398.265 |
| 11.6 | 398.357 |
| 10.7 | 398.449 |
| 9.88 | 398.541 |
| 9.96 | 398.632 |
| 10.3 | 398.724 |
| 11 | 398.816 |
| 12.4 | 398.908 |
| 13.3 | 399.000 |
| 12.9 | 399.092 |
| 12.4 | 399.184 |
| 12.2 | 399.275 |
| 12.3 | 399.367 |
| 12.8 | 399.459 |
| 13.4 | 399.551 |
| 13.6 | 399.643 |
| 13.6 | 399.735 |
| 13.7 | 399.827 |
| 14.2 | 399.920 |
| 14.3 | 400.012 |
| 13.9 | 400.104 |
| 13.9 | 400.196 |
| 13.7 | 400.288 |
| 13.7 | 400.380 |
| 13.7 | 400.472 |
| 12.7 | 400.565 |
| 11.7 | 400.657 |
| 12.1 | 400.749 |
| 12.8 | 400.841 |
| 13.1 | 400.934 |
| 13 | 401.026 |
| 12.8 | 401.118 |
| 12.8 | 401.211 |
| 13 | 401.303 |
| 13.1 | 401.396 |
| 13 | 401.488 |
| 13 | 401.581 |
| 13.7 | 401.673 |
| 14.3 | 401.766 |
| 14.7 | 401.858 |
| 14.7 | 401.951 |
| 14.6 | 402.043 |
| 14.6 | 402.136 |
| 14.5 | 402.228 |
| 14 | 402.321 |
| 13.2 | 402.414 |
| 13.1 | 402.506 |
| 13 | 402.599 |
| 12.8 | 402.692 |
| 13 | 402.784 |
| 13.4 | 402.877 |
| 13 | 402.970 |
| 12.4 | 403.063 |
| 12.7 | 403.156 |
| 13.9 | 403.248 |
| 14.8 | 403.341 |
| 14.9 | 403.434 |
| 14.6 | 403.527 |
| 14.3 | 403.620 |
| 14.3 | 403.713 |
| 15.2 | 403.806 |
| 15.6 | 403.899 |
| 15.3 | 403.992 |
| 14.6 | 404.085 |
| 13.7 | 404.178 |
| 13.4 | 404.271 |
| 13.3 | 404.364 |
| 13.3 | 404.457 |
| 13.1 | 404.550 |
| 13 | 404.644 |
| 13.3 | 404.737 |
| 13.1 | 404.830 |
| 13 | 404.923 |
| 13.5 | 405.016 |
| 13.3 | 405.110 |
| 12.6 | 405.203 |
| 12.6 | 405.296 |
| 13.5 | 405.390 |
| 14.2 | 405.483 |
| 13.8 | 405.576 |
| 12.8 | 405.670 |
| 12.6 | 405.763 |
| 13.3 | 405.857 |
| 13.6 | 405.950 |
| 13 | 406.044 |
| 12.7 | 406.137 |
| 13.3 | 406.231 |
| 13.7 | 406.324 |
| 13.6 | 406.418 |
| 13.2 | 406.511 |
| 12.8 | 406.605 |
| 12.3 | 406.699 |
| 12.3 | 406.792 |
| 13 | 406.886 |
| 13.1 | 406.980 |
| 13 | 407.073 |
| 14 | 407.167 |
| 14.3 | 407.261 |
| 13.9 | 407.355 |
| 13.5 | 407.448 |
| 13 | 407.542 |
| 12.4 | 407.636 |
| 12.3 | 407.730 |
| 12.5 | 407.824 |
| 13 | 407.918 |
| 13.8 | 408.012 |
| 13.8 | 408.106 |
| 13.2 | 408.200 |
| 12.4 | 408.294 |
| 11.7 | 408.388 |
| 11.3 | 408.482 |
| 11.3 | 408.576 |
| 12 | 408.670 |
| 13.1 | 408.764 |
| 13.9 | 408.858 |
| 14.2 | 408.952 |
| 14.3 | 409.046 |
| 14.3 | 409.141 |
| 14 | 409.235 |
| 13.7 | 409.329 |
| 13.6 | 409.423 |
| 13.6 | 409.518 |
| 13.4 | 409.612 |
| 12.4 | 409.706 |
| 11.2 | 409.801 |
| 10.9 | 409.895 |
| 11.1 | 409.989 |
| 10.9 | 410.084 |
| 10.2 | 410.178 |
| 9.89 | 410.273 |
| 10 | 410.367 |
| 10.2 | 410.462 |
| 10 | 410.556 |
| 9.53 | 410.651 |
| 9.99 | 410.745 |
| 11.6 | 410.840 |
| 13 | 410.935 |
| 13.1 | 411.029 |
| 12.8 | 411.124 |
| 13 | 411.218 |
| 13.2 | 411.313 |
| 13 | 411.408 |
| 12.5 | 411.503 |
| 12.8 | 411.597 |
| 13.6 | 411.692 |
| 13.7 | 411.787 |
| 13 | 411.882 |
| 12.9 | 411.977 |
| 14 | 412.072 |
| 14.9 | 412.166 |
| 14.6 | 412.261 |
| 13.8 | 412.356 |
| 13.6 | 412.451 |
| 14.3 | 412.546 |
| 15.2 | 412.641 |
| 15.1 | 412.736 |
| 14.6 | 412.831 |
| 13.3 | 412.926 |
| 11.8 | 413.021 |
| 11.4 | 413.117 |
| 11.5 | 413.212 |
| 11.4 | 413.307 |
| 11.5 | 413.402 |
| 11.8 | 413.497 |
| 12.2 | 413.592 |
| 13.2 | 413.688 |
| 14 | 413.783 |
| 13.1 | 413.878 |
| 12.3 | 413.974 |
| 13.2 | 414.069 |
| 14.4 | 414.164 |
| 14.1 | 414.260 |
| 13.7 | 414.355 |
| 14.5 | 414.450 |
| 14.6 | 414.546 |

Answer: 1.3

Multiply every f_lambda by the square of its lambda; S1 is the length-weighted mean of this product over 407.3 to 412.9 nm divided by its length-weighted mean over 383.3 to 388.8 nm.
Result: 1.34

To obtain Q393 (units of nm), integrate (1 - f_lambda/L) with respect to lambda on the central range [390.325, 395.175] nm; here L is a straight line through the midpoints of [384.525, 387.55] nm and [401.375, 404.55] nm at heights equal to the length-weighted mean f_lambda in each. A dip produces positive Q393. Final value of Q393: 0.50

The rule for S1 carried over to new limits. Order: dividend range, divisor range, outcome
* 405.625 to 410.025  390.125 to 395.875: 1.27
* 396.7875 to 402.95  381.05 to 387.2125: 1.28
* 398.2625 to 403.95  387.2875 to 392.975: 1.23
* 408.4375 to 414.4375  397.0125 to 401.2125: 1.15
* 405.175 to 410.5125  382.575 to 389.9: 1.37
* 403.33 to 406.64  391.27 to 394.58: 1.35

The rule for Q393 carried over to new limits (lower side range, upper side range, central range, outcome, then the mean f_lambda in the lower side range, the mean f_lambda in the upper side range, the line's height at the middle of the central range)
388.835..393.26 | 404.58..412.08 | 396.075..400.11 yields 0.446 nm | 11.1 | 12.7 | 11.8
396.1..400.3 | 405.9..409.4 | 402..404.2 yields -0.379 nm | 10.6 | 13.1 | 11.9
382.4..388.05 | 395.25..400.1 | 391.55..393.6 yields 0.006 nm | 10.3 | 10.5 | 10.4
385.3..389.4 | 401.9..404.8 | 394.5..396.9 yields 0.495 nm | 11.2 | 13.9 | 12.6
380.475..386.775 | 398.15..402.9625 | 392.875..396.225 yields 0.513 nm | 10.1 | 13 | 12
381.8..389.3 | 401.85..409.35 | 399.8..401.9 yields -0.106 nm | 10.4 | 13.4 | 12.7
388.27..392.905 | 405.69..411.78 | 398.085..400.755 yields -0.111 nm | 11.5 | 12.6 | 12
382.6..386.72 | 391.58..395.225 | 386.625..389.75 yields -0.223 nm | 9.97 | 10.7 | 10.3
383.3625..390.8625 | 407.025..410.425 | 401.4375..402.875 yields -0.196 nm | 10.8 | 12.7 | 12.1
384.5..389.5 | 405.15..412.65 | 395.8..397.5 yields 0.510 nm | 11.1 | 12.8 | 11.9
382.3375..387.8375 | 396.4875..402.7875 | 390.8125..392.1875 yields -0.200 nm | 10.3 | 11.8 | 10.9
